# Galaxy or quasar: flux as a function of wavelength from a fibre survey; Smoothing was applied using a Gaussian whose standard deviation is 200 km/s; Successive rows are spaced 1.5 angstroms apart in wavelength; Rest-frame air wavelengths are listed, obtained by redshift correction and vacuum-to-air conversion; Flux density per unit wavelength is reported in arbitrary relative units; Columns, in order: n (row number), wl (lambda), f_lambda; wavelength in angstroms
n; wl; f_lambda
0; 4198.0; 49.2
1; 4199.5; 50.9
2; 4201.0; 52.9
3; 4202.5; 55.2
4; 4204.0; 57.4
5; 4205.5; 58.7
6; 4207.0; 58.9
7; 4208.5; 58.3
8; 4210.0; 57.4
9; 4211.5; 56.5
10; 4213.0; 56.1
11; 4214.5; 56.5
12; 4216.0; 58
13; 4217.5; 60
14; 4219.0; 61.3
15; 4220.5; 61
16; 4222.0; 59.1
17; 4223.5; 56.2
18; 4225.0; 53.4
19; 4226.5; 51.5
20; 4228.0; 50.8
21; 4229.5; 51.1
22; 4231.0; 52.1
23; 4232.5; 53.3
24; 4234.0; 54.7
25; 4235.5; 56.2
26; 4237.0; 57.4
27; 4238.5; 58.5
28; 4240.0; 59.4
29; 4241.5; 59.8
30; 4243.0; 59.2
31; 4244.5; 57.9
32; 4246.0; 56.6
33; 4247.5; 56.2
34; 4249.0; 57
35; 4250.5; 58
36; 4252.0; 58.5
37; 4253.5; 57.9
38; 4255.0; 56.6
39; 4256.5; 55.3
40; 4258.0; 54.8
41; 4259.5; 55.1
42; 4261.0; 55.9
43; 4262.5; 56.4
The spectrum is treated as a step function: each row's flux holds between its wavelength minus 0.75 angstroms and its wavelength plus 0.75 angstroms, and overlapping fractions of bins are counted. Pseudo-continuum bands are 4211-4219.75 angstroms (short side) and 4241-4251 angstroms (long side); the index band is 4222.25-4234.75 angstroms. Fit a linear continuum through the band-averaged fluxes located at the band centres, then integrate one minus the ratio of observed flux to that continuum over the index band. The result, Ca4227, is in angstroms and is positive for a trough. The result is 1.0 angstroms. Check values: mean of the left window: 58.1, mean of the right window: 57.8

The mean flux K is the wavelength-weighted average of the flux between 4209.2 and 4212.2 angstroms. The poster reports 57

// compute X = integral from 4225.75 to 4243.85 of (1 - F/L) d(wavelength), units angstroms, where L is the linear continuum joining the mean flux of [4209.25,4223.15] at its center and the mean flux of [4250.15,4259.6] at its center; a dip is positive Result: 0.69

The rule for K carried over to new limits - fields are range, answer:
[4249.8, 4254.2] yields 58.1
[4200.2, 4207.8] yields 56.6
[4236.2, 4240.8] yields 58.4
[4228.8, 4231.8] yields 51.6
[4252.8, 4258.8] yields 56.1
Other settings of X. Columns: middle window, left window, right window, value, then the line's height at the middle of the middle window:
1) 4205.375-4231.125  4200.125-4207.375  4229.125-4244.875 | -0.1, 56.4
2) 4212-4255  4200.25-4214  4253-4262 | -0.3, 56.3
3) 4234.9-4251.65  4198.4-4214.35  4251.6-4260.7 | -0.5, 56.2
